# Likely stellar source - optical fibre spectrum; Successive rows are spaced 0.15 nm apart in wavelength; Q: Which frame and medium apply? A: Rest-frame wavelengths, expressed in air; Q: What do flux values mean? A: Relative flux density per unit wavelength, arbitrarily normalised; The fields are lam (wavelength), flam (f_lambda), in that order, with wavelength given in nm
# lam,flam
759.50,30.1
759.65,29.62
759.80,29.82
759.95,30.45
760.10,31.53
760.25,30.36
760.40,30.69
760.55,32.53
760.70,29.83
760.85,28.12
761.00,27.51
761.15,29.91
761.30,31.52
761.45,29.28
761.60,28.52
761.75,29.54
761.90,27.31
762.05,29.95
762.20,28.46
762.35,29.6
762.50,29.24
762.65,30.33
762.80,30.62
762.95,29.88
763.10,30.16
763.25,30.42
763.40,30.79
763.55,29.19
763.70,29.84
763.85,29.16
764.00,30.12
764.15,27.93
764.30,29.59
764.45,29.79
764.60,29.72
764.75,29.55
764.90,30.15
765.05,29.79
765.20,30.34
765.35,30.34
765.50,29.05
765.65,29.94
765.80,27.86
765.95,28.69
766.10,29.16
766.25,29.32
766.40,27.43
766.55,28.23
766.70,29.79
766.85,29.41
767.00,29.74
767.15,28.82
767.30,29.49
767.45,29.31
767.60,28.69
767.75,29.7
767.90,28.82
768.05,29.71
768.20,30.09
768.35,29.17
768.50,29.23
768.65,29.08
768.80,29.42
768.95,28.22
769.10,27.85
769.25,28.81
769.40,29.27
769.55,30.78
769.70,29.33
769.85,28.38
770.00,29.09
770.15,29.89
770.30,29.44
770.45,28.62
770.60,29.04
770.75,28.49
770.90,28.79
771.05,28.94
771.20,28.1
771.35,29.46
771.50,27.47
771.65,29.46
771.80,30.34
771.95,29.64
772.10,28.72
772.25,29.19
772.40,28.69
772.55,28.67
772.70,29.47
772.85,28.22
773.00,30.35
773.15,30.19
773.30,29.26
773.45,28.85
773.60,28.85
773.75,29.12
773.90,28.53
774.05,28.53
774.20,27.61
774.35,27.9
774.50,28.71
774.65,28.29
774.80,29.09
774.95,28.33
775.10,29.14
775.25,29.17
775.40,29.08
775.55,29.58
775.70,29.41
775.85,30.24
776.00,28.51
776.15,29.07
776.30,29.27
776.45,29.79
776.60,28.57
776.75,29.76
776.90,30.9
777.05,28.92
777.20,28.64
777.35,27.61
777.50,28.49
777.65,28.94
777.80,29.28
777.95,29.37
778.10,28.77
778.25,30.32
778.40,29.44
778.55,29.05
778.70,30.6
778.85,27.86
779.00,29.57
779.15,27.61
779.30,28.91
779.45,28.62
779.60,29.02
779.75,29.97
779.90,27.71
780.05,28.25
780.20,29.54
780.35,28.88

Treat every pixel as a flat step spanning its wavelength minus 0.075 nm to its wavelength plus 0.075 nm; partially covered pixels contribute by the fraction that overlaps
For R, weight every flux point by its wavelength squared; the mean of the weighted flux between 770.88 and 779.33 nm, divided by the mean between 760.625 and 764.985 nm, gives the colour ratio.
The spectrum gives 1.0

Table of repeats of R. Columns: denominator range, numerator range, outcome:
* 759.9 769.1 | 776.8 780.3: 1.02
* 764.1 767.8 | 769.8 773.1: 1.01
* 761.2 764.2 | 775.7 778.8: 1.03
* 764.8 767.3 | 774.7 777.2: 1.03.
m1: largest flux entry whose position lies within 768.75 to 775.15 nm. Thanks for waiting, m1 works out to 30.78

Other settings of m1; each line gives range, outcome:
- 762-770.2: 30.79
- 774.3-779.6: 30.9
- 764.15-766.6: 30.34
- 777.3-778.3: 30.32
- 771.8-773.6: 30.35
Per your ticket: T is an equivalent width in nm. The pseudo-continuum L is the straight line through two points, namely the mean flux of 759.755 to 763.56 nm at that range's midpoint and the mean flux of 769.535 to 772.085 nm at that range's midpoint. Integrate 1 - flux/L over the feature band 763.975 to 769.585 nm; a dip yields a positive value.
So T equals 0.03 nm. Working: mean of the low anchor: 29.8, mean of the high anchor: 29.1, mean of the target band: 29.3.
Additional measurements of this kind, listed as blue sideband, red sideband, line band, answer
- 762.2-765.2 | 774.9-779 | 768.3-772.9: 0.072 nm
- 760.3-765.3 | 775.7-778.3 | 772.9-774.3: 0.015 nm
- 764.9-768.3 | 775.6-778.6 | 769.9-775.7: 0.057 nm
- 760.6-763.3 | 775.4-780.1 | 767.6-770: 0.012 nm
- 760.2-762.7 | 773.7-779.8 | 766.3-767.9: 0.016 nm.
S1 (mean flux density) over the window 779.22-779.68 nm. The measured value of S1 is 28.8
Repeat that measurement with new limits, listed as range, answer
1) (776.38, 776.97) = 29.7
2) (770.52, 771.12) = 28.8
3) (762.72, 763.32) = 30.3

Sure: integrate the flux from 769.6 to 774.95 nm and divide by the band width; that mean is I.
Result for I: 28.9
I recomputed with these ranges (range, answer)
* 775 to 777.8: 29.2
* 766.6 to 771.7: 29.1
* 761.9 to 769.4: 29.4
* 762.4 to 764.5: 29.8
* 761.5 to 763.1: 29.4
